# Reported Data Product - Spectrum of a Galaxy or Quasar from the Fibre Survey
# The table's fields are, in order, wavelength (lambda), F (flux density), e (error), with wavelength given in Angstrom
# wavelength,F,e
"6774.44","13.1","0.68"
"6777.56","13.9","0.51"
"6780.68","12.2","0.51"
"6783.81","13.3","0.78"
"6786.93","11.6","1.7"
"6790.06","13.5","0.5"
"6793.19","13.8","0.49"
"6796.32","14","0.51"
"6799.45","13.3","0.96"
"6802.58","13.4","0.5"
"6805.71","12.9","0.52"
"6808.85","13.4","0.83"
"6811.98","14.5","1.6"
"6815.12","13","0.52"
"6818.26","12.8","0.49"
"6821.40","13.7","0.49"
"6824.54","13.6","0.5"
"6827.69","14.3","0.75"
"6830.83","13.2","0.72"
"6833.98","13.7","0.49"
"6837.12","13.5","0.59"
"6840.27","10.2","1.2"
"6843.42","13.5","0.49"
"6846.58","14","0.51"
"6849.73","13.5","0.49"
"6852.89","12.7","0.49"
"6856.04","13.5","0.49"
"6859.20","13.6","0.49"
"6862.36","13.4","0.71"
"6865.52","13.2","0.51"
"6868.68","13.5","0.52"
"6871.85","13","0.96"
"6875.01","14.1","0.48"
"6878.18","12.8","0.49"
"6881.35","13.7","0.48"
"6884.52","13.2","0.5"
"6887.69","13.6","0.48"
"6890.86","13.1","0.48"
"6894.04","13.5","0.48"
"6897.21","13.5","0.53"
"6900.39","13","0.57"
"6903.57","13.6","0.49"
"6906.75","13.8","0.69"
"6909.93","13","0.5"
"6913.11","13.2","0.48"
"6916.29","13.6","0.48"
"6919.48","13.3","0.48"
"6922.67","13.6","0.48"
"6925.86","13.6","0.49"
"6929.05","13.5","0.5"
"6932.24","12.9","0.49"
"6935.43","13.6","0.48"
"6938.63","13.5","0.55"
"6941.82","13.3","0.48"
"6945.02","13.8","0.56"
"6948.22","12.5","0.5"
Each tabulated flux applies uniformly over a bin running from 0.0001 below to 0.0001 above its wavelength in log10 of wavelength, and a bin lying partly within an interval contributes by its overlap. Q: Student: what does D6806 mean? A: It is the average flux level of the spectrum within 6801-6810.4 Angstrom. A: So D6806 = 13.2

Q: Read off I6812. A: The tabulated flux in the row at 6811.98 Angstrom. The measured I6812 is 14.5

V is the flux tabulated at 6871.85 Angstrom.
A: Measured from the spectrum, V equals 13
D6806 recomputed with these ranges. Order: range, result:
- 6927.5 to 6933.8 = 13.2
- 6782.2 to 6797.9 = 13.2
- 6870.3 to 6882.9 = 13.4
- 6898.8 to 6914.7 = 13.3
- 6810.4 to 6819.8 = 13.4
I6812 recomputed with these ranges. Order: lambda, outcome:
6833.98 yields 13.7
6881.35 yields 13.7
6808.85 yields 13.4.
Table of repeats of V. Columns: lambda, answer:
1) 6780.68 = 12.2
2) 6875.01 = 14.1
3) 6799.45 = 13.3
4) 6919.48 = 13.3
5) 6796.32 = 14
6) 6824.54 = 13.6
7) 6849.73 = 13.5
